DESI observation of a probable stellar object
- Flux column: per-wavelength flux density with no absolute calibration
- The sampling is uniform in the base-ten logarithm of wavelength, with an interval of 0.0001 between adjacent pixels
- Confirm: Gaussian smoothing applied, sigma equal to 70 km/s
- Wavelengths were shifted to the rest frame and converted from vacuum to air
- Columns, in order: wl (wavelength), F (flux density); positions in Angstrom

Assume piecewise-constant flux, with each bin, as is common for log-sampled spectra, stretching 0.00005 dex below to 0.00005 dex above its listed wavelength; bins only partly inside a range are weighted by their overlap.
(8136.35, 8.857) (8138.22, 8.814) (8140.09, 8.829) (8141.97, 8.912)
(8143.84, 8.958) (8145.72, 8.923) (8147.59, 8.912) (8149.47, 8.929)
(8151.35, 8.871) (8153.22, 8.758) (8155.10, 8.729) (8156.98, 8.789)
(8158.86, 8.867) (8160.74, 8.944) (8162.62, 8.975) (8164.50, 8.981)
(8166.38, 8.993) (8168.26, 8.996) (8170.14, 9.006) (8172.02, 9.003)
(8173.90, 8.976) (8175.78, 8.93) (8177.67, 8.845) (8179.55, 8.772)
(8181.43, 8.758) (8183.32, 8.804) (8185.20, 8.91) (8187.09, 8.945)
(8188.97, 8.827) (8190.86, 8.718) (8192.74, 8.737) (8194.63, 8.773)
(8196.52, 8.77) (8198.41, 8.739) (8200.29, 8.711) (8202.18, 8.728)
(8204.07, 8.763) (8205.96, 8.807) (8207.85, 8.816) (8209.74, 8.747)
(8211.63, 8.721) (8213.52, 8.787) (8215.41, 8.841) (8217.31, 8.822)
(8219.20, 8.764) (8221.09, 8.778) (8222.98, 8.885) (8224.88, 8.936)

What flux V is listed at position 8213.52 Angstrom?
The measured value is 8.787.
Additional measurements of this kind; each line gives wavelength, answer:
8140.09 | 8.829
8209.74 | 8.747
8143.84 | 8.958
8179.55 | 8.772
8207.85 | 8.816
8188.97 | 8.827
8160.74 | 8.944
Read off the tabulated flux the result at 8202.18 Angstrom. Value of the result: 8.728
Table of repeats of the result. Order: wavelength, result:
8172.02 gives 9.003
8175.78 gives 8.93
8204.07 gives 8.763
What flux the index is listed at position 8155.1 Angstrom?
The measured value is 8.729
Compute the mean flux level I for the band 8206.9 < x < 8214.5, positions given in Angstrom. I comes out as 8.77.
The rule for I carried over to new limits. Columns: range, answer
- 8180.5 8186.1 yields 8.82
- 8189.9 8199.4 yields 8.75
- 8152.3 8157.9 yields 8.75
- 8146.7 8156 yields 8.84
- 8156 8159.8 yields 8.82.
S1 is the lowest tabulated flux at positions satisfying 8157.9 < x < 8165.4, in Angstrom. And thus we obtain 8.867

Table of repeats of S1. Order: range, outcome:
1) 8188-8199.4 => 8.718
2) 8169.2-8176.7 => 8.93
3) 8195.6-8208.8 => 8.711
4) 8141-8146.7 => 8.912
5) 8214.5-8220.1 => 8.764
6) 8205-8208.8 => 8.807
